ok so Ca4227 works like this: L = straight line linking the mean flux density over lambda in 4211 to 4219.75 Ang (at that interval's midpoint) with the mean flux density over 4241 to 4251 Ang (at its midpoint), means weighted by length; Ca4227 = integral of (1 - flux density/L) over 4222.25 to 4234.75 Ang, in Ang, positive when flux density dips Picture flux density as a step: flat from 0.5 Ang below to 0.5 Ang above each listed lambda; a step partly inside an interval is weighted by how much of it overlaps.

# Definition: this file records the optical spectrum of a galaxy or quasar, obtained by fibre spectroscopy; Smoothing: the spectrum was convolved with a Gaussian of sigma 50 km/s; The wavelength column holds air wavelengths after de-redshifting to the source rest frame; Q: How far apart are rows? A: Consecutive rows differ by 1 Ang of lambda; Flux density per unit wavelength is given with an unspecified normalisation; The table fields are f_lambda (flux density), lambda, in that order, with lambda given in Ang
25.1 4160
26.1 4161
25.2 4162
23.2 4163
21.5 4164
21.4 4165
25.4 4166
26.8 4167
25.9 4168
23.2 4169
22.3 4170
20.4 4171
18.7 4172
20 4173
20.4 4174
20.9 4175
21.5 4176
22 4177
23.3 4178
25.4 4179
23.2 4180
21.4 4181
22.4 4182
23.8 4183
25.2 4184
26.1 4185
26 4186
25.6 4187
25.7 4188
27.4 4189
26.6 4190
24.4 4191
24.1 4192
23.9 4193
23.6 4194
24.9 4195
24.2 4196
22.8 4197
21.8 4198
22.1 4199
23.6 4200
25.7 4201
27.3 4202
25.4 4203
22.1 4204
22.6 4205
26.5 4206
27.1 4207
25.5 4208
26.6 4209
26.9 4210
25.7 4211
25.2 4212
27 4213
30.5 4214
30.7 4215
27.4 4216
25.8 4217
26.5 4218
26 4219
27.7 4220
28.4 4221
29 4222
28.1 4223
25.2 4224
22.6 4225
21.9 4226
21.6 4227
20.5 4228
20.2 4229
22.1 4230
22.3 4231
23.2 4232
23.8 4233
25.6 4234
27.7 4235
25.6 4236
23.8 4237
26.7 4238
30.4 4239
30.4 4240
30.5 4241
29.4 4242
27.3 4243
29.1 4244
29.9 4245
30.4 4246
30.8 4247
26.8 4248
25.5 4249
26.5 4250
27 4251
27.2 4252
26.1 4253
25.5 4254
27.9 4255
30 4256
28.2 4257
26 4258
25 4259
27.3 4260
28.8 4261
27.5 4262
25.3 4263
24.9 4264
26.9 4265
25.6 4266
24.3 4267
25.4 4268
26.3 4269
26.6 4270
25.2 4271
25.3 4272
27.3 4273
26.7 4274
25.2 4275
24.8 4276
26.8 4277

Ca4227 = 2.0 Ang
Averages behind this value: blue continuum 27.3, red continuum 28.4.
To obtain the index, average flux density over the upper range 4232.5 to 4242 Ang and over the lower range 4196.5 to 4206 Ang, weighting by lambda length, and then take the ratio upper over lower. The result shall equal 1.14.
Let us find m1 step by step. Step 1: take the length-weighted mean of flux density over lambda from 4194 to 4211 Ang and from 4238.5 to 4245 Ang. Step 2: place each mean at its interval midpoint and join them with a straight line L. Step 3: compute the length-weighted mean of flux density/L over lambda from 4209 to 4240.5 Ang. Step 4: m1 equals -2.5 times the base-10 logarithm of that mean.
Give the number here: 0.07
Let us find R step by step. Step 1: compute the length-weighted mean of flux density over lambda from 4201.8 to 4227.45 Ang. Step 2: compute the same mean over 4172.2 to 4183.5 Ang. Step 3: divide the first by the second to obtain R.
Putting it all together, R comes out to 1.2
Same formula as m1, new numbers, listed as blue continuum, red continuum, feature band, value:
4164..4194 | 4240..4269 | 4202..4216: -0.055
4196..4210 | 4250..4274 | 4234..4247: -0.104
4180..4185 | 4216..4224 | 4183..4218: -0.008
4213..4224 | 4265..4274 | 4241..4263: -0.047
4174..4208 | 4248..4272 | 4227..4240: 0.049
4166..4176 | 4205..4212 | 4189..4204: 0.020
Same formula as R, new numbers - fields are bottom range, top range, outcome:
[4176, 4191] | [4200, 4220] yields 1.08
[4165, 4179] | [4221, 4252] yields 1.17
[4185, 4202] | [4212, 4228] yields 1.07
